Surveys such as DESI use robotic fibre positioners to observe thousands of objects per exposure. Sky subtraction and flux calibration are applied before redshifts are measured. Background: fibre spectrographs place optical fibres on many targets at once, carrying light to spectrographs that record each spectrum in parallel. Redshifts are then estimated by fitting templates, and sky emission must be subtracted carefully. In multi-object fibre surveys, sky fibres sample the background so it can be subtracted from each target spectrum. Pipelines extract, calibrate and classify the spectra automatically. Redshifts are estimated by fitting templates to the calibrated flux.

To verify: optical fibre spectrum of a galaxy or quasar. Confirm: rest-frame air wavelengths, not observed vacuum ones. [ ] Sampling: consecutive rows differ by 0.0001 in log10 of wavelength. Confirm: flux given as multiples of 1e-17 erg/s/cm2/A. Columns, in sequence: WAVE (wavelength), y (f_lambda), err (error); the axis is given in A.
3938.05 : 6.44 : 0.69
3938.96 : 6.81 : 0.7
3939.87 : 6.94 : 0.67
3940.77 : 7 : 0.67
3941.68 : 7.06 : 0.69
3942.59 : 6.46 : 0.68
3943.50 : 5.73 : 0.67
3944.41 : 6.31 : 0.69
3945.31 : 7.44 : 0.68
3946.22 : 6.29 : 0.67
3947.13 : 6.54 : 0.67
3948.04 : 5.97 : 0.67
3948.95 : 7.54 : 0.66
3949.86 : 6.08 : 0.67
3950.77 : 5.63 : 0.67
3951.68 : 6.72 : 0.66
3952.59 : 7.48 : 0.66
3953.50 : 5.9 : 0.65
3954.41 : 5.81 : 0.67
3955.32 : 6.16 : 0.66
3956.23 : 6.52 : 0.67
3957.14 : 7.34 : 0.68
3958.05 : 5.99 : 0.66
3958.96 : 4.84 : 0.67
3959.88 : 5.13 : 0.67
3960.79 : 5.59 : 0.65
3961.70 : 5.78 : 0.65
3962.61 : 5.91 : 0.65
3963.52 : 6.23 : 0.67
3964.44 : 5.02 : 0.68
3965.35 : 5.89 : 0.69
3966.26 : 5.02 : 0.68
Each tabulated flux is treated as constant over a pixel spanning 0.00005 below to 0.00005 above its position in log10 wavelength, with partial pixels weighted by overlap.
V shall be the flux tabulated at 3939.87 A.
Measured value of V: 6.94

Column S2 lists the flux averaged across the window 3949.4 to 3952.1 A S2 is 6.14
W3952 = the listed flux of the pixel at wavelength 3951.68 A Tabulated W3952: 6.72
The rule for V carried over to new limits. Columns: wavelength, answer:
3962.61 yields 5.91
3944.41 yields 6.31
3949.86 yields 6.08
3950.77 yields 5.63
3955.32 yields 6.16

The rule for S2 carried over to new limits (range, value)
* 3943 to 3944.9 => 6.08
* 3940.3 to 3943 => 6.85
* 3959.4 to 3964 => 5.71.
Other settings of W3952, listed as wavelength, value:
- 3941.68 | 7.06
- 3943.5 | 5.73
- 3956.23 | 6.52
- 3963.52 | 6.23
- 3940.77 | 7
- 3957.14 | 7.34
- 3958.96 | 4.84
